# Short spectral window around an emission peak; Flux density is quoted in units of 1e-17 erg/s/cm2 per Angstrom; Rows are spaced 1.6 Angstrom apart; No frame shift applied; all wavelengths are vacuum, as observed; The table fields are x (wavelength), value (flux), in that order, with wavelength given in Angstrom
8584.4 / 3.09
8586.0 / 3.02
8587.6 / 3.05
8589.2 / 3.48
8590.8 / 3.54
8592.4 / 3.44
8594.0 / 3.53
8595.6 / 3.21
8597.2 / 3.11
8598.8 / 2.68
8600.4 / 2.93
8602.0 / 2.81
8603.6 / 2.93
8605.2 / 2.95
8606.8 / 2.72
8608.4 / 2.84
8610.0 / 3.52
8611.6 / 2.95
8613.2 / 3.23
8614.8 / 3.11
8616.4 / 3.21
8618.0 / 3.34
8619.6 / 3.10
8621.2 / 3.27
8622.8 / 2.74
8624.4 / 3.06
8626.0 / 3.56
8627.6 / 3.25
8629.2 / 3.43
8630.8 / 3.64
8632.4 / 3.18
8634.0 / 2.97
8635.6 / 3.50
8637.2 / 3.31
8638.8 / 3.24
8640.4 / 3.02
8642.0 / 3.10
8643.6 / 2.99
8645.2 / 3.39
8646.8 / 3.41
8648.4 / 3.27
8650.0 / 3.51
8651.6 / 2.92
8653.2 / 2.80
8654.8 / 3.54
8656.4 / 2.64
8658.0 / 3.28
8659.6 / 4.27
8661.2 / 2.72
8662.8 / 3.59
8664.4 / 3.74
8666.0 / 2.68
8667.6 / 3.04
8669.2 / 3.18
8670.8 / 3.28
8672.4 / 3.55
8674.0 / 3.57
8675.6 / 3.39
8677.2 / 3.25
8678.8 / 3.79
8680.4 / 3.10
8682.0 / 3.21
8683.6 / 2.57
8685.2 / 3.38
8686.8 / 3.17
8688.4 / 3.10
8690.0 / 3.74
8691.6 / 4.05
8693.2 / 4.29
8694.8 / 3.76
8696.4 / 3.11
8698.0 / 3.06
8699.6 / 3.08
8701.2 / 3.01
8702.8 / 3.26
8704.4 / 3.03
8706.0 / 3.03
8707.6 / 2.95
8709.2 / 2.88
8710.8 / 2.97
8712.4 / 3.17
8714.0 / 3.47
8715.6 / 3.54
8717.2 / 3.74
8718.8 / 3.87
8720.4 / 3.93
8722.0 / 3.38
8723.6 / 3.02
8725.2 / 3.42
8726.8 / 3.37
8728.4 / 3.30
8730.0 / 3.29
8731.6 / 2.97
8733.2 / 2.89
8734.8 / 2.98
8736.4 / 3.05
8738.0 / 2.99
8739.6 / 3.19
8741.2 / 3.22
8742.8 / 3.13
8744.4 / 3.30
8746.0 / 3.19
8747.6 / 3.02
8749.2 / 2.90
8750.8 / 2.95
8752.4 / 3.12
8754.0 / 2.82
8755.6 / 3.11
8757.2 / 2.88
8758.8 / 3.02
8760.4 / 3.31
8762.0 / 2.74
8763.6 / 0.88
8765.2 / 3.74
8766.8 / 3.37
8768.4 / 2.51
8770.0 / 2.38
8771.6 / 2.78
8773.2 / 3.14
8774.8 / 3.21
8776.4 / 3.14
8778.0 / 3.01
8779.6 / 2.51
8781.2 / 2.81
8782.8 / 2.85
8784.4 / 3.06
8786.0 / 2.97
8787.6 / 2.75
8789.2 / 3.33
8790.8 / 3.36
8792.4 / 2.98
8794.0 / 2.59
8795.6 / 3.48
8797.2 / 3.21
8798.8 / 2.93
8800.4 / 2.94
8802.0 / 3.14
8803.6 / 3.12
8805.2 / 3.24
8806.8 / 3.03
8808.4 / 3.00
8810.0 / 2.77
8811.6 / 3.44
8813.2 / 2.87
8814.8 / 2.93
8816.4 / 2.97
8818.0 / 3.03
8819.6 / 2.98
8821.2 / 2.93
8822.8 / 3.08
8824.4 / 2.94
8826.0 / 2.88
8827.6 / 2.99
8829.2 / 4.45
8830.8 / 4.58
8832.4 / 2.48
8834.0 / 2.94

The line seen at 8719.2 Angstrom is [N II]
